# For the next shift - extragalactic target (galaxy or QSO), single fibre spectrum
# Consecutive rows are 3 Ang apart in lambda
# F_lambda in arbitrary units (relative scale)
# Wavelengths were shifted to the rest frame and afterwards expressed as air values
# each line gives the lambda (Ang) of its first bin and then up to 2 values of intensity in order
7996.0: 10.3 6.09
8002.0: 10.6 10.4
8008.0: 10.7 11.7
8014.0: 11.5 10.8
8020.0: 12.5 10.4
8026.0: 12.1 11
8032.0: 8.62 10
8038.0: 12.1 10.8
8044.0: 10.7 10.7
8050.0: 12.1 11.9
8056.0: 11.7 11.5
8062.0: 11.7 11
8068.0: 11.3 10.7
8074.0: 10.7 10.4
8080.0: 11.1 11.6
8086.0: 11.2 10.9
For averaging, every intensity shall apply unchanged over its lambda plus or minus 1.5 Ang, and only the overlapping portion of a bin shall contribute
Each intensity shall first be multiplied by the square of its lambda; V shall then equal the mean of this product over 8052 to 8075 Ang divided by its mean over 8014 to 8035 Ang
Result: 1.05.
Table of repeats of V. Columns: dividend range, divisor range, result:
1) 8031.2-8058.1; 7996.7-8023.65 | 1.06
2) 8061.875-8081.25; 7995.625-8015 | 1.10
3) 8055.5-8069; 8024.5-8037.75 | 1.09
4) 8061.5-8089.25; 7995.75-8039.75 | 1.06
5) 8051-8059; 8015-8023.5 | 1.05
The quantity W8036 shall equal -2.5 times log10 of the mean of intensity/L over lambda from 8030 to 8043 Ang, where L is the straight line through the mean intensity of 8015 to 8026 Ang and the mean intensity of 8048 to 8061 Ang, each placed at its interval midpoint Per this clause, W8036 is 0.11 mag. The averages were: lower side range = 11.4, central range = 10.4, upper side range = 11.8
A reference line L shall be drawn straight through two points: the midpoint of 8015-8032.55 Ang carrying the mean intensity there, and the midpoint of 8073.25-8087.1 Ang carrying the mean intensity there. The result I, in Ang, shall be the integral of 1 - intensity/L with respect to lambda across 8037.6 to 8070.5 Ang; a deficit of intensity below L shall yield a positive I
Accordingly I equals -1.01 Ang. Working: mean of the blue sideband 11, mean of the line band 11.4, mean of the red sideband 11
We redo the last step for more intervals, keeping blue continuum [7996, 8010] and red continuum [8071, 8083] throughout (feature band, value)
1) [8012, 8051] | -3.6 Ang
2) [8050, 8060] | -1.2 Ang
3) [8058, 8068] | -0.7 Ang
